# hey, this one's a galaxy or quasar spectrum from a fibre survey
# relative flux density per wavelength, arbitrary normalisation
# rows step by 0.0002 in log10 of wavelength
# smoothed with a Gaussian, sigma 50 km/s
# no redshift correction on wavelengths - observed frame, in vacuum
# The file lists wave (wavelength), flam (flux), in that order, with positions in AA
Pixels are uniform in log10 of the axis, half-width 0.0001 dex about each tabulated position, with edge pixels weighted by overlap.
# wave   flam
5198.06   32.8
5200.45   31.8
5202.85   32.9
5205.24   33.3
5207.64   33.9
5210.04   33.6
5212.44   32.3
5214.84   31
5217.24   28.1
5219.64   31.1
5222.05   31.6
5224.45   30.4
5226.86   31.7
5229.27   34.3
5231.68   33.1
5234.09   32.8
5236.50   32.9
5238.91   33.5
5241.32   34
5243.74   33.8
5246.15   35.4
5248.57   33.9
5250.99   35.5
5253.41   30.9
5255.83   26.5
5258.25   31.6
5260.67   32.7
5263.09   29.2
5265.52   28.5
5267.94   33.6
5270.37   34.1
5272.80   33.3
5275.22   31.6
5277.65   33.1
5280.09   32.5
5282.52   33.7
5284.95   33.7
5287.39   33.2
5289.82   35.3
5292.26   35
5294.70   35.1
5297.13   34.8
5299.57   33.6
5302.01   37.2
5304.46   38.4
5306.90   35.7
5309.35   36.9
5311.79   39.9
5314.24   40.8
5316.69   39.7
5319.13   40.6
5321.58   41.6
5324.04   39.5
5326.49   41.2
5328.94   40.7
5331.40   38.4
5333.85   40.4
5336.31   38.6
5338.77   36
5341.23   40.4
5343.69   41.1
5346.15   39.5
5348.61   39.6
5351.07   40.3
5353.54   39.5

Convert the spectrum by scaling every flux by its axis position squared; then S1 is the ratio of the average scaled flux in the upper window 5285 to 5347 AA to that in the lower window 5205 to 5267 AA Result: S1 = 1.22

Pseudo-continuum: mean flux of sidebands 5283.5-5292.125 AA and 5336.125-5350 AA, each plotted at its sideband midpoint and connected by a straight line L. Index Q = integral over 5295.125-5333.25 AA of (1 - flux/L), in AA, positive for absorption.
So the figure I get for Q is -2.0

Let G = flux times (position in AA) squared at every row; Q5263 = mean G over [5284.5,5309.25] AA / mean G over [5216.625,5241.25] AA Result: 1.13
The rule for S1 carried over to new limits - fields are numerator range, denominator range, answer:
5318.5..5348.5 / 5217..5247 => 1.27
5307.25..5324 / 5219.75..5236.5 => 1.27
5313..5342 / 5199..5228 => 1.31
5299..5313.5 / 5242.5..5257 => 1.16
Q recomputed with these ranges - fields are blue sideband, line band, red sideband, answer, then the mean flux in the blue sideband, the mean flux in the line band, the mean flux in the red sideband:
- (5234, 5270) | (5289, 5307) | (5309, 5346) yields 0.6 AA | 32.3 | 35.6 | 39.8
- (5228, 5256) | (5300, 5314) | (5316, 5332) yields 0.5 AA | 33.3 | 37.6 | 40.3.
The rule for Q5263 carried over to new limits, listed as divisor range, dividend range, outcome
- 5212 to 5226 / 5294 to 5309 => 1.21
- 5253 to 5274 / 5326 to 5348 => 1.30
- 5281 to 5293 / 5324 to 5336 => 1.19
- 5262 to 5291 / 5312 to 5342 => 1.24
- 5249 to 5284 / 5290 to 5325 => 1.20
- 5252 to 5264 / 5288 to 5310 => 1.20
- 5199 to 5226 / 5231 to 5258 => 1.05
